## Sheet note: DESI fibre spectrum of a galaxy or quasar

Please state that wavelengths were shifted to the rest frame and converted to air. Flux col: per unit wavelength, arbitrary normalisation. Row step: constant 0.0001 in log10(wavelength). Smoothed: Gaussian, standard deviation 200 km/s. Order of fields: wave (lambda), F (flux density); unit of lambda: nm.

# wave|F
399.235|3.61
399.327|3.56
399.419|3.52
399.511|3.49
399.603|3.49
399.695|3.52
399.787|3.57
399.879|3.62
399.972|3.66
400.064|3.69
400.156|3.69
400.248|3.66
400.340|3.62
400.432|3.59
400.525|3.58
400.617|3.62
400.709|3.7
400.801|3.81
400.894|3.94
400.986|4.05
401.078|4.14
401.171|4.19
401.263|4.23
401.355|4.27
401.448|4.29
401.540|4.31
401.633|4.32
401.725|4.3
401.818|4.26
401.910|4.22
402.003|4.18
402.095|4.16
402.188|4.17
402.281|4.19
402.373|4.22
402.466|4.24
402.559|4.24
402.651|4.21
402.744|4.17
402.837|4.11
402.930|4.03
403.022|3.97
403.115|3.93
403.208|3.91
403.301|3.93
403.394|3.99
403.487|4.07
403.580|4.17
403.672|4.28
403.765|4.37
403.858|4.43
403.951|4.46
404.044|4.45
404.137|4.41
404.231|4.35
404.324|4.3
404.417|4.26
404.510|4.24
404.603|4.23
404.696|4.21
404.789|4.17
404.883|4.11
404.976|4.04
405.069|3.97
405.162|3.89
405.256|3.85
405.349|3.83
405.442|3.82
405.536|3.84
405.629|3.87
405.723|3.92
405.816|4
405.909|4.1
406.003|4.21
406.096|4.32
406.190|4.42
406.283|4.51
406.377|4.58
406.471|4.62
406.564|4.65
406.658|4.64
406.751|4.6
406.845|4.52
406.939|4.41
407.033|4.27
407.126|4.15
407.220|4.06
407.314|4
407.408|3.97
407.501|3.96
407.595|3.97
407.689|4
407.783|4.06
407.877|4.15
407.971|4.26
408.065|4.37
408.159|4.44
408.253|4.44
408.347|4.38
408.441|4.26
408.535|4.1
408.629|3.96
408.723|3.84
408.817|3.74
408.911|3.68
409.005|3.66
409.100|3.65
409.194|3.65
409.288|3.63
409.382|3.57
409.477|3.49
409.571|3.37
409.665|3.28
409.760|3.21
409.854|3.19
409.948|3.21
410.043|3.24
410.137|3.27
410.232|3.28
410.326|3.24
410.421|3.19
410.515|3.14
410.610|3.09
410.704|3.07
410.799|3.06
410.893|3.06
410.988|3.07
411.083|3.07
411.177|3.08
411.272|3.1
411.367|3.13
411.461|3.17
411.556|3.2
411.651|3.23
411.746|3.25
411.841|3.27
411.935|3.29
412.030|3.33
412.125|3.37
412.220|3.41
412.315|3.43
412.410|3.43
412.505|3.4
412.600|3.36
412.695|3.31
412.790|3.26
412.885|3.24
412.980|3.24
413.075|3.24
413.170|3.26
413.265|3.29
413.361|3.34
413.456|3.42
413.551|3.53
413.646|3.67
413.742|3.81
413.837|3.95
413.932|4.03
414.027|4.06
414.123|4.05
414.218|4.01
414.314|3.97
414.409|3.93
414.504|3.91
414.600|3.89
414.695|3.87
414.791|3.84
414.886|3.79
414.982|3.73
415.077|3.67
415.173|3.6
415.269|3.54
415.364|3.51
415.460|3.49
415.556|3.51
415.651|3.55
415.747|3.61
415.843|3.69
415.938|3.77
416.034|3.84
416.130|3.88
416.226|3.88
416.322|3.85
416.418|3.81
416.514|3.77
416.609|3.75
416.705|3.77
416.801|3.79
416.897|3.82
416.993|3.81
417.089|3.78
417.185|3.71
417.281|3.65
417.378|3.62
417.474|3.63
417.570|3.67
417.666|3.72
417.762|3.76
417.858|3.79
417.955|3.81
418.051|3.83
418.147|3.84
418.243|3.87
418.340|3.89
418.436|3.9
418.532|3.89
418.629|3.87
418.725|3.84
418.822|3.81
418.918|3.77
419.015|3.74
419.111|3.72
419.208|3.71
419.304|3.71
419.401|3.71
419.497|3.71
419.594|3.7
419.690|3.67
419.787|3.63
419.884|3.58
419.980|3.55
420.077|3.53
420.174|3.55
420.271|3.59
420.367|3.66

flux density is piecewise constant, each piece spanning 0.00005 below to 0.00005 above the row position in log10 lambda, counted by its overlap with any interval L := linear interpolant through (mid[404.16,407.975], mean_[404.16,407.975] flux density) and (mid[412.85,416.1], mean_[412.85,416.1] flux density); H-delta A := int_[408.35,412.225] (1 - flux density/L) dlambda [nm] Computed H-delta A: 0.54 nm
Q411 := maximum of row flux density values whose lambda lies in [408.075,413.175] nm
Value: 4.44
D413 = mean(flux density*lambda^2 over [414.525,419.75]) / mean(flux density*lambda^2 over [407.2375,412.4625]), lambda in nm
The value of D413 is 1.10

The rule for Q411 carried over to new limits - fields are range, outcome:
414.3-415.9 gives 3.97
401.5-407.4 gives 4.65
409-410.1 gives 3.66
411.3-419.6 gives 4.06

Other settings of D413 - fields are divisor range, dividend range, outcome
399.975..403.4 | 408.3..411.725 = 0.88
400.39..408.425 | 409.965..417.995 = 0.89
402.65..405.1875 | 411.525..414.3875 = 0.88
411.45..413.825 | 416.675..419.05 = 1.15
